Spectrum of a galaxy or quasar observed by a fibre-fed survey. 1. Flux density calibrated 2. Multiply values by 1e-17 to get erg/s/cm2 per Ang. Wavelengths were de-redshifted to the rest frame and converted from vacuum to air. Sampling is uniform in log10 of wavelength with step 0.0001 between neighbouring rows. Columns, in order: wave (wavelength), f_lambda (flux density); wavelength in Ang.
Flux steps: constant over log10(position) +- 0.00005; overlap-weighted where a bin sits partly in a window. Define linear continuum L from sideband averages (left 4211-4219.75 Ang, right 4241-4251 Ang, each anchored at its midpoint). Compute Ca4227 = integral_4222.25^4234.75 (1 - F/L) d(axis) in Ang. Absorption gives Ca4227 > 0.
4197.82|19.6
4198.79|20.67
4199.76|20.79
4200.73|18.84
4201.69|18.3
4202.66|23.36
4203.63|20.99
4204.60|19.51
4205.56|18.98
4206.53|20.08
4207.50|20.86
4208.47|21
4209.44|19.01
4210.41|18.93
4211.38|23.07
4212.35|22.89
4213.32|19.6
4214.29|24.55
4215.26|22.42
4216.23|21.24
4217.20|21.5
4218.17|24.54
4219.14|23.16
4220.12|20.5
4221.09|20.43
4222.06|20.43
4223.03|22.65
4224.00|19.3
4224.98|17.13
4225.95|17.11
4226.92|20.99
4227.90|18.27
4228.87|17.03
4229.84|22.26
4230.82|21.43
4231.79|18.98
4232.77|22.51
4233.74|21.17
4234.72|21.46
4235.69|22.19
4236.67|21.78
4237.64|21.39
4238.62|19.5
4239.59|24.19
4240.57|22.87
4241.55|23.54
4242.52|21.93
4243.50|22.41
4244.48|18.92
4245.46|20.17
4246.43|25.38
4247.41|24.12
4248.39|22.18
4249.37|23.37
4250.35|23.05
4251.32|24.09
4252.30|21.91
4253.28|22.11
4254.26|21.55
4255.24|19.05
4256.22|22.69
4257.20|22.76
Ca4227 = 1.4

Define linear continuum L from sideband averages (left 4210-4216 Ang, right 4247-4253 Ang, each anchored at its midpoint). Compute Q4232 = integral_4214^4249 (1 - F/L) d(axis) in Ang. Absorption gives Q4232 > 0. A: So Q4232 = 1.8 Ang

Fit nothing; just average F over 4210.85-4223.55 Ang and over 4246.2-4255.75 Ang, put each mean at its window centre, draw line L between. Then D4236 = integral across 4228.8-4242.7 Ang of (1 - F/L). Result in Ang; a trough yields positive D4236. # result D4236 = 0.5 Ang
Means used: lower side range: 22.1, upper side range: 22.6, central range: 21.6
